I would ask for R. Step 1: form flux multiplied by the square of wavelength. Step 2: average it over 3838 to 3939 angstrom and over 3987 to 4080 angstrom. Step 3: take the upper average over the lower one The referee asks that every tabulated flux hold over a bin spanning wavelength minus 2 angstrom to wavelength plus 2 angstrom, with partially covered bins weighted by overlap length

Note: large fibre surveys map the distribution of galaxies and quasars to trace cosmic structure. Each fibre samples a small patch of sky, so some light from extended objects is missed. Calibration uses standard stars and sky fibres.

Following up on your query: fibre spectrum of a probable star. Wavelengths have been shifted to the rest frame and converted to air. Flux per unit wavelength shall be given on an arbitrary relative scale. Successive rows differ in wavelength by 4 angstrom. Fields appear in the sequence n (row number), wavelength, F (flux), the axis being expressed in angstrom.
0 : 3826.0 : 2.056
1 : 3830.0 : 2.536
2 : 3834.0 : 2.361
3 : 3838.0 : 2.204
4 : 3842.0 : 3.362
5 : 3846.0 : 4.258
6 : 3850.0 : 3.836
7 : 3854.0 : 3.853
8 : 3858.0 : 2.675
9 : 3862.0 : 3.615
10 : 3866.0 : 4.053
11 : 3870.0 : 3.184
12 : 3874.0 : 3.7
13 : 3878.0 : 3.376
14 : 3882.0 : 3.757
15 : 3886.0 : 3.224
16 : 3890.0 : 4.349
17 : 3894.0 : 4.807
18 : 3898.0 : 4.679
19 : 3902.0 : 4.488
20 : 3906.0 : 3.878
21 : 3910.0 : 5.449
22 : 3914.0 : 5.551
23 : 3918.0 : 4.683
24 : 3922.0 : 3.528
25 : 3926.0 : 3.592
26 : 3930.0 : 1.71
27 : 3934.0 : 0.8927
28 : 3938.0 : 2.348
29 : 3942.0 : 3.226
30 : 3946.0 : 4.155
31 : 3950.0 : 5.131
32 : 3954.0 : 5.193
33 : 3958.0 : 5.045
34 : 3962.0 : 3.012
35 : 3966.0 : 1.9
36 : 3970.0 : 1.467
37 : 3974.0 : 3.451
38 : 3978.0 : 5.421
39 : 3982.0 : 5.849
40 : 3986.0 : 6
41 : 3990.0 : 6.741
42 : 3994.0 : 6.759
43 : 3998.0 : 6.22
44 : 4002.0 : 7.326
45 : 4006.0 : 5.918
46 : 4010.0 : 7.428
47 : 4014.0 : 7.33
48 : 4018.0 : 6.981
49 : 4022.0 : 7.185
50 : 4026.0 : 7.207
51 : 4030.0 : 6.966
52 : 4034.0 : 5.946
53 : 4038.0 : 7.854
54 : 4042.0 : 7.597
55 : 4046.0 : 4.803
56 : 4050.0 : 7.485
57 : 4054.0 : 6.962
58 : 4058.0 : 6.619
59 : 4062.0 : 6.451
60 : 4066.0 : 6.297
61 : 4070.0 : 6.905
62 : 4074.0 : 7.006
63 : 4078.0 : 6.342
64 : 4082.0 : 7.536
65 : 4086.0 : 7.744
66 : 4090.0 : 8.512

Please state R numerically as 1.98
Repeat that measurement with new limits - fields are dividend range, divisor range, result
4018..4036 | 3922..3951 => 2.41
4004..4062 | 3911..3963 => 1.92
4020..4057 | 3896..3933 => 1.80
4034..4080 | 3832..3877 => 2.21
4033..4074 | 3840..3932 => 1.88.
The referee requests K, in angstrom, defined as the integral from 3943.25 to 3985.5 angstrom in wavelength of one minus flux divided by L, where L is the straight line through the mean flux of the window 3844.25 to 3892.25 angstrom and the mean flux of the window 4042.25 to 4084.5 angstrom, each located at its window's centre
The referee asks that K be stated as 8.5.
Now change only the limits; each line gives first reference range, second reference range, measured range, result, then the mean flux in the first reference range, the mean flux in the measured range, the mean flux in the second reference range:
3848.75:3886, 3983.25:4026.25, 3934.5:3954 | 6.3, 3.54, 3.65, 6.79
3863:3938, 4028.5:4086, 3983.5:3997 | -2.3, 3.79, 6.46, 6.8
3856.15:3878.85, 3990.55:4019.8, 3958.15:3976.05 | 9.6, 3.44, 2.73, 6.85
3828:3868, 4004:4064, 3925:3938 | 7.7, 3.28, 1.99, 6.85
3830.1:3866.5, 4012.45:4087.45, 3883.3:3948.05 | 9.3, 3.29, 3.79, 6.9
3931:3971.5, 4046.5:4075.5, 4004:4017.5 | -4.7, 3.22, 6.9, 6.71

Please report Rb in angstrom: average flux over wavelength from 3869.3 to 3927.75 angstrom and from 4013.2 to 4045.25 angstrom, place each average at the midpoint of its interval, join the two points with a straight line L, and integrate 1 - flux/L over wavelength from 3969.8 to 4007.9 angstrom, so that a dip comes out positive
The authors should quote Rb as 2.97 angstrom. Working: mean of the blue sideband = 4.17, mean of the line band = 5.71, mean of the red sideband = 7.04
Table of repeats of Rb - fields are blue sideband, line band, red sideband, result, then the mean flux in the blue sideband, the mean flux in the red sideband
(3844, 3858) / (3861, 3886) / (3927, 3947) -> -1.05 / 3.8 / 2.44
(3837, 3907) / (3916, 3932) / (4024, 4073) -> 4.30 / 3.76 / 6.76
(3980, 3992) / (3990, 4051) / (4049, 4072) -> -3.78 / 6.2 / 6.76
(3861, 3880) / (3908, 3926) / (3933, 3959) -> -4.73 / 3.58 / 3.77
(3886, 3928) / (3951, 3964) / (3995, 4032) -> 2.63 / 4.44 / 6.95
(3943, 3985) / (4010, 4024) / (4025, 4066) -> -3.35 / 4.09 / 6.75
